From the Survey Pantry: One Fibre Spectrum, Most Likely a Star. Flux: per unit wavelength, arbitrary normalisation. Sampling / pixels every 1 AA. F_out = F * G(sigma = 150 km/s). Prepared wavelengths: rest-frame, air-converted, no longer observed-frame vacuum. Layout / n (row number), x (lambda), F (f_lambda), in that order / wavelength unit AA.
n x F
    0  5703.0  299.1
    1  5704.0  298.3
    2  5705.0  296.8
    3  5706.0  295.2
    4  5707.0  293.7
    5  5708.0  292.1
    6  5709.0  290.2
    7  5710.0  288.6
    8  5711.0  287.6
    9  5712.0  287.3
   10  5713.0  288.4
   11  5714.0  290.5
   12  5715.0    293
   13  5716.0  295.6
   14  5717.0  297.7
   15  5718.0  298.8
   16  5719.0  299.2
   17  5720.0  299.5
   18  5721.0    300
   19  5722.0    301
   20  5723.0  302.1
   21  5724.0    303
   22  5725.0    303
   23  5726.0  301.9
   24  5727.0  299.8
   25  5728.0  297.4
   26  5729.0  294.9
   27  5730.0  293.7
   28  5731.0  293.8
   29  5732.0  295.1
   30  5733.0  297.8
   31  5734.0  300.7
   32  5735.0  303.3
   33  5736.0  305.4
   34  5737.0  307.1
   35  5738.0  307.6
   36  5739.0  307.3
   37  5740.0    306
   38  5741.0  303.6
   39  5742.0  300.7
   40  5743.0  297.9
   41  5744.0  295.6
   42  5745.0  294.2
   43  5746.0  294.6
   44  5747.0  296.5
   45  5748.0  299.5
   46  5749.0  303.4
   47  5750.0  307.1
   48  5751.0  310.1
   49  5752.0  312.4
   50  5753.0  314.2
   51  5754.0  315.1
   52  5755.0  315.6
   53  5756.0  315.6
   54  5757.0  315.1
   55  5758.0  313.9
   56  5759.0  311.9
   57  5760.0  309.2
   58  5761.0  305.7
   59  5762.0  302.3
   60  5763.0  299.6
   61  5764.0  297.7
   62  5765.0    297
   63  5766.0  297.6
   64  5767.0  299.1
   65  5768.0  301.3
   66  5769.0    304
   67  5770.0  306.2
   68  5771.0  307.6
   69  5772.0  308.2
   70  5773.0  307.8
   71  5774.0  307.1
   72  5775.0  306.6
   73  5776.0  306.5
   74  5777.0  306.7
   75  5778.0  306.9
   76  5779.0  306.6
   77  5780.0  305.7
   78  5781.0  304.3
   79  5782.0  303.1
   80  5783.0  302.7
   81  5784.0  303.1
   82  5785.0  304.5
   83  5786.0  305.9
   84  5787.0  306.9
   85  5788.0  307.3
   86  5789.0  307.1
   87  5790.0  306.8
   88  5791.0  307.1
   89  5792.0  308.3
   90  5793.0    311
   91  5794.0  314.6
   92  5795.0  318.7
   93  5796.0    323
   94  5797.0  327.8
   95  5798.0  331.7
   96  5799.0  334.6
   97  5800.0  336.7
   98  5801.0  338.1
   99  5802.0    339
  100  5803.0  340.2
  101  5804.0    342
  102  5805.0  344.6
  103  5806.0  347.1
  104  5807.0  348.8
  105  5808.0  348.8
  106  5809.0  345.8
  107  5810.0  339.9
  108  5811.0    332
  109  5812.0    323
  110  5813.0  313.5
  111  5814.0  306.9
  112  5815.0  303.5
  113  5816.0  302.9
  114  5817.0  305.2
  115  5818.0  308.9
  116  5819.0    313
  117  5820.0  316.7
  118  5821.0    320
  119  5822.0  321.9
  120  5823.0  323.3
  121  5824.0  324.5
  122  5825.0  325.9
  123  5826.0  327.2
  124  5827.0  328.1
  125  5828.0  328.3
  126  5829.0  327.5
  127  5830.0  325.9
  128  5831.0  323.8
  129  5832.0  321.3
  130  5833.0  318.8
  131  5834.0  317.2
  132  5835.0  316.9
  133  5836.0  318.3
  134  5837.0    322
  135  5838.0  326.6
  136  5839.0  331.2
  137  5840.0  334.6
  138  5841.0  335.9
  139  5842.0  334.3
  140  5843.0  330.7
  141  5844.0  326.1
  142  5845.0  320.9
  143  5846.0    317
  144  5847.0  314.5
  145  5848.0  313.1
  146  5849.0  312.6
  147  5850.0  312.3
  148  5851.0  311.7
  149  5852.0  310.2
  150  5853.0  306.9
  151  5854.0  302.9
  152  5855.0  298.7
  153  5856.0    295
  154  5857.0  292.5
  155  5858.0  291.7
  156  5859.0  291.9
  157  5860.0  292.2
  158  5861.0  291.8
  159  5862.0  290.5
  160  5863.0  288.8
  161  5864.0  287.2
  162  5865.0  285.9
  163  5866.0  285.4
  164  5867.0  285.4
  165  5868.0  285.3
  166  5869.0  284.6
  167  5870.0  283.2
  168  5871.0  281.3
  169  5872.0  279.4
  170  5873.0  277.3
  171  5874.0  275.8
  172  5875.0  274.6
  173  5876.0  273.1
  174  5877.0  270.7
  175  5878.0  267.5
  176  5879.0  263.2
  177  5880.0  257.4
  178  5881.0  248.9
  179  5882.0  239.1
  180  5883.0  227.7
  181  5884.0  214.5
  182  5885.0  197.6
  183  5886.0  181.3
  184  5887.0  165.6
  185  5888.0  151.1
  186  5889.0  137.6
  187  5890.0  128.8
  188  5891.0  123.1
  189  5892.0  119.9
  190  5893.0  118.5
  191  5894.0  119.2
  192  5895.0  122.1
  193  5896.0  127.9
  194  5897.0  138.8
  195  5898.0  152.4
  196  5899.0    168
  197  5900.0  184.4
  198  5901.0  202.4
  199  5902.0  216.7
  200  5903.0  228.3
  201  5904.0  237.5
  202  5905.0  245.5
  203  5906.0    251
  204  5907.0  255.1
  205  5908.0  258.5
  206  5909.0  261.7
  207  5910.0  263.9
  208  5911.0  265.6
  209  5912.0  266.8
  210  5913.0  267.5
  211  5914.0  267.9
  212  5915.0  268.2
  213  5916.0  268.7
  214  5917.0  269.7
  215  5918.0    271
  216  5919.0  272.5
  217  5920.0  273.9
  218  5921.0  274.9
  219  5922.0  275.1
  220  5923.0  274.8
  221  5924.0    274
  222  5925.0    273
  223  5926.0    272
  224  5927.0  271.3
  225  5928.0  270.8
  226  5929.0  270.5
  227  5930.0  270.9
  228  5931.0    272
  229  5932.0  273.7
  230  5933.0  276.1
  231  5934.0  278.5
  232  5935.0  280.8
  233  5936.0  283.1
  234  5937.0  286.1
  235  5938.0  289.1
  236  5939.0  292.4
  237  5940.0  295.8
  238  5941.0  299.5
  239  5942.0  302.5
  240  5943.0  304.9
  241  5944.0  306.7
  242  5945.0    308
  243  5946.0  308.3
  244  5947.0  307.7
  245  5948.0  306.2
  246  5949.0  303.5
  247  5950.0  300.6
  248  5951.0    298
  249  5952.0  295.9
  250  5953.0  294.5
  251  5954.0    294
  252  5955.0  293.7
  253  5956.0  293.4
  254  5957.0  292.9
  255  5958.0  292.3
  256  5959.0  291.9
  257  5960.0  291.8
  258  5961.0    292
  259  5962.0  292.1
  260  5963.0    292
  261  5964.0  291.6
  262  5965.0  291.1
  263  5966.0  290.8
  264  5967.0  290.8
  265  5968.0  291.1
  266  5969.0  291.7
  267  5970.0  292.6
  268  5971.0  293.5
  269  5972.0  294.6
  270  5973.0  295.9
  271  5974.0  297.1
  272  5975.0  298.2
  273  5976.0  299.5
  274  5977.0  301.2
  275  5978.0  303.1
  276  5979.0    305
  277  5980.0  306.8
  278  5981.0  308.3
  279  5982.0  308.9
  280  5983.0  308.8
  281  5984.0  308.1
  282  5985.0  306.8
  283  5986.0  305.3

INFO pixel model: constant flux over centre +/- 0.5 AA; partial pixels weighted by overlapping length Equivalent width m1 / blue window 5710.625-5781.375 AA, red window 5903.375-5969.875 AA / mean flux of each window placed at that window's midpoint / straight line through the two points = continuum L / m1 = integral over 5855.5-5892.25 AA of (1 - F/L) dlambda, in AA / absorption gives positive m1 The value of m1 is 5.1 AA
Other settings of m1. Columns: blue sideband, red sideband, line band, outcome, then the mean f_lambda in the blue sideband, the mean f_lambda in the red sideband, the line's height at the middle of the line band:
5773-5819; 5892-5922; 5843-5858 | -2.1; 319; 224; 272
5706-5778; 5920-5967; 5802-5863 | -4.8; 302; 289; 296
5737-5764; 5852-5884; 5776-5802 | -1.4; 306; 279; 297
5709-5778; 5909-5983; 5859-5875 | 0.5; 302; 288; 293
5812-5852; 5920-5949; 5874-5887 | 2.7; 320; 286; 304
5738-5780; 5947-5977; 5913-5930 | 1.5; 305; 295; 297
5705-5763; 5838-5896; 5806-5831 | -4.3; 301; 262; 276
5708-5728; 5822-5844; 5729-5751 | 0.1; 296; 326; 302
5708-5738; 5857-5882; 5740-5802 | -3.7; 297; 279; 291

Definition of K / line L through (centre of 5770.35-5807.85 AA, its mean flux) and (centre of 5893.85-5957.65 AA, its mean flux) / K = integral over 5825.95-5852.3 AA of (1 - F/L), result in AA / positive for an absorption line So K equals -2.2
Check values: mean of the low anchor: 317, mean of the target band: 322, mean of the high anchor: 263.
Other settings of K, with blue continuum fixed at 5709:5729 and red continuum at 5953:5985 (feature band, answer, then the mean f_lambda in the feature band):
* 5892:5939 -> 8.52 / 243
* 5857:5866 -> 0.20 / 290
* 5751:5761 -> -0.56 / 313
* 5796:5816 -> -2.45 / 333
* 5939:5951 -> -0.26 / 303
